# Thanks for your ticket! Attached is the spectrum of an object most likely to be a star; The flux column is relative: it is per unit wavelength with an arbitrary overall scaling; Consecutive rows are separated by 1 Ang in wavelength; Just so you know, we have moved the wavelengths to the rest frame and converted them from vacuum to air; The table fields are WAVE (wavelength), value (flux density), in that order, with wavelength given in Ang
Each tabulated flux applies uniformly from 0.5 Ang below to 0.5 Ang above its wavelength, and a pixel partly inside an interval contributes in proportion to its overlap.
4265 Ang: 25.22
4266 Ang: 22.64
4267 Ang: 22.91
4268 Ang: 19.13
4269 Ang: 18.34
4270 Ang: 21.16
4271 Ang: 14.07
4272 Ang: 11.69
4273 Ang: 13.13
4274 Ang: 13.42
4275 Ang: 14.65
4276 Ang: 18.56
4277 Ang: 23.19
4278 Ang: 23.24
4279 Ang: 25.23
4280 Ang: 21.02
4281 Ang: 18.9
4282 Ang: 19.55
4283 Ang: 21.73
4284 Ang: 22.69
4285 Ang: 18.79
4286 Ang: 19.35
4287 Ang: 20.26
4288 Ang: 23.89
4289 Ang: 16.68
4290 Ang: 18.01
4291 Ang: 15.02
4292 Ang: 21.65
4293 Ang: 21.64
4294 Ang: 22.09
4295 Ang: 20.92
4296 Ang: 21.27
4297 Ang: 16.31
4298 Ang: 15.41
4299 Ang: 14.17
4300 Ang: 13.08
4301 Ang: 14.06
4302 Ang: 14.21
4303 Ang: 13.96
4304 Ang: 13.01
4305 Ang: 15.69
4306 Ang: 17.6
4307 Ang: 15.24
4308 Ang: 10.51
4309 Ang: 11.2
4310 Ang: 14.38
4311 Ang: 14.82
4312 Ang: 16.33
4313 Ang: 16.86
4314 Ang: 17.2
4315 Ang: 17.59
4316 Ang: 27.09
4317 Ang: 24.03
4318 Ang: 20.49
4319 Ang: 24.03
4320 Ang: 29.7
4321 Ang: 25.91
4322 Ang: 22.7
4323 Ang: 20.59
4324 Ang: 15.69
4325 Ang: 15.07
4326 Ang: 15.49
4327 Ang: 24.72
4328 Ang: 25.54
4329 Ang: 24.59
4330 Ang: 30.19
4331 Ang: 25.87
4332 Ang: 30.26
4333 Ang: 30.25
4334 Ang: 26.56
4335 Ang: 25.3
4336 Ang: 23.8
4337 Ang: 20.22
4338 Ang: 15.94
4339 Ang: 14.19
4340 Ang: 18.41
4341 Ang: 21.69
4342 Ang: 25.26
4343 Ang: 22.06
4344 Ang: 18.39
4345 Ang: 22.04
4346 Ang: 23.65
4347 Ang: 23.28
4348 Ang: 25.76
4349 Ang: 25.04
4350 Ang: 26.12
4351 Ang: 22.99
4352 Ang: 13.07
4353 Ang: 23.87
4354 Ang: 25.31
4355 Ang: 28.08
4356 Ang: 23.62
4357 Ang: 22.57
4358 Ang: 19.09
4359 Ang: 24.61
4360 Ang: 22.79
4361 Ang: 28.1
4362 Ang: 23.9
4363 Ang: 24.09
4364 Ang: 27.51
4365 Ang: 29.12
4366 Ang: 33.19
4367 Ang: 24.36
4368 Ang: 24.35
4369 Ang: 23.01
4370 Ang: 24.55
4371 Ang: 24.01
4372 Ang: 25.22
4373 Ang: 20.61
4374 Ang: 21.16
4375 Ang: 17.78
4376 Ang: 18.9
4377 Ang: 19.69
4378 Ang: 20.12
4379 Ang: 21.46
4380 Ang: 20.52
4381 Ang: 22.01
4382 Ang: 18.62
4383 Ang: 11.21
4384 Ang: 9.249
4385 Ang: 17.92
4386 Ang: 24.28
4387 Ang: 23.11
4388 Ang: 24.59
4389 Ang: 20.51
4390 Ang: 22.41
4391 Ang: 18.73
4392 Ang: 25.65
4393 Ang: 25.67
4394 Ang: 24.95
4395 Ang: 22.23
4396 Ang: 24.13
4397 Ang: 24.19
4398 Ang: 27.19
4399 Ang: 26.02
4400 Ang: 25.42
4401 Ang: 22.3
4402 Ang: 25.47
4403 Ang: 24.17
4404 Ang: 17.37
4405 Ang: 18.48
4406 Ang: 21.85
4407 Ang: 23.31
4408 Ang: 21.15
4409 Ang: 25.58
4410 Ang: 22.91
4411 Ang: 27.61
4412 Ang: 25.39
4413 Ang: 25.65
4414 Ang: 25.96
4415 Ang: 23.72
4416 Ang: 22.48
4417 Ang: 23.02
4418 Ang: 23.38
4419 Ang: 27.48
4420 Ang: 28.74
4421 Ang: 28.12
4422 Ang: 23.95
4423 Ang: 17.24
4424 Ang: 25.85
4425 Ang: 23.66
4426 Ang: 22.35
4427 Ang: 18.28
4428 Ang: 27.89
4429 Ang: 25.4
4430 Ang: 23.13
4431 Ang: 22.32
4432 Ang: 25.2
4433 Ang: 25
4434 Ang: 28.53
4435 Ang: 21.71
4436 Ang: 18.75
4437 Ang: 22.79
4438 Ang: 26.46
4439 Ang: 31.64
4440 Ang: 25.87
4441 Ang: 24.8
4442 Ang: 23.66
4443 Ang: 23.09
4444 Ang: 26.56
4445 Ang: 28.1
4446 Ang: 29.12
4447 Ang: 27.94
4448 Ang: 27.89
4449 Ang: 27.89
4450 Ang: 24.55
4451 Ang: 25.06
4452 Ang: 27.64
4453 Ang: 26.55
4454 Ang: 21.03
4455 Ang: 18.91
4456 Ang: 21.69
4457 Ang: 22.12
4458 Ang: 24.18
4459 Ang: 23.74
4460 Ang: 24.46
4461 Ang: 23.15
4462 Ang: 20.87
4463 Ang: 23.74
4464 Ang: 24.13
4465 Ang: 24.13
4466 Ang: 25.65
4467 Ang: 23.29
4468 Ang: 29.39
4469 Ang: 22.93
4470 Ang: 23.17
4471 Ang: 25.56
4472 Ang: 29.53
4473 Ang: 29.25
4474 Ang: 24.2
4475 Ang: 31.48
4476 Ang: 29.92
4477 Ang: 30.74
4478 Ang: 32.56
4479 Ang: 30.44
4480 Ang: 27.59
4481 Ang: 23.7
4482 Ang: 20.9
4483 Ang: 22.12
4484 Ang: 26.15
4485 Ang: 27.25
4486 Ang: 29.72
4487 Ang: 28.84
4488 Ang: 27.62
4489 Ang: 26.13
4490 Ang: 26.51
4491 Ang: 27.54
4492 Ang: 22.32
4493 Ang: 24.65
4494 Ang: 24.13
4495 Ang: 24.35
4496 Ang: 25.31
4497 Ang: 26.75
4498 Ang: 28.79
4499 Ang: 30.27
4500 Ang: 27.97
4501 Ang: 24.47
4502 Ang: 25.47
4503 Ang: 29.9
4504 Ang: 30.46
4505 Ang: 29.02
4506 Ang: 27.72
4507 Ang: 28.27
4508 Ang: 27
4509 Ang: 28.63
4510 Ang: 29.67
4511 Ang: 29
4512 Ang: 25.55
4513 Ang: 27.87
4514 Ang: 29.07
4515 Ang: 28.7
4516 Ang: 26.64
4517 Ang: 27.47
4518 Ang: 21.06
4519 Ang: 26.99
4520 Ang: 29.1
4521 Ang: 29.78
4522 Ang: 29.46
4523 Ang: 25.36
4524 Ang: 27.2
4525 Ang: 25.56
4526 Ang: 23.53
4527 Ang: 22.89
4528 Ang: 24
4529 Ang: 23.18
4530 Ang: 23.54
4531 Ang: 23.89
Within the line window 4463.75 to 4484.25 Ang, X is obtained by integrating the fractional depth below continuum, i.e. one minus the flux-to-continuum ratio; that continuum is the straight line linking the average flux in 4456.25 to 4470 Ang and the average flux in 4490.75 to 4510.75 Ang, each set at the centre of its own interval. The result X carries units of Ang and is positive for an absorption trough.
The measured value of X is -1.41 Ang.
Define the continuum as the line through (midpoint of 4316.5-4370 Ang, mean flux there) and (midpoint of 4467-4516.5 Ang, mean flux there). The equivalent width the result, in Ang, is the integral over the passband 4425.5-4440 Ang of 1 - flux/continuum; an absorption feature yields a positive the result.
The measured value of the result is 0.8 Ang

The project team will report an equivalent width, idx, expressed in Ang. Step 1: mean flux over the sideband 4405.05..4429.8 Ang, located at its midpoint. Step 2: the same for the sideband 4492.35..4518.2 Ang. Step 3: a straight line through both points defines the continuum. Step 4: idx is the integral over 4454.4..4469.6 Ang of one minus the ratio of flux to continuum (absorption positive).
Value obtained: 1.3 Ang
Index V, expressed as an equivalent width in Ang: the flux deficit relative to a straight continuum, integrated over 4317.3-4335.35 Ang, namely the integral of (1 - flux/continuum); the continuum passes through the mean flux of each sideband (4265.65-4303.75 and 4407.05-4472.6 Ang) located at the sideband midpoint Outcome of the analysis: -3.5 Ang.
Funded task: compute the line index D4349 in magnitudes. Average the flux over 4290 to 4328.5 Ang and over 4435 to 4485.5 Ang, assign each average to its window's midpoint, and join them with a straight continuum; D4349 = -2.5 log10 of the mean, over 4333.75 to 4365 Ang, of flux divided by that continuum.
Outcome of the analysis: -0.13 mag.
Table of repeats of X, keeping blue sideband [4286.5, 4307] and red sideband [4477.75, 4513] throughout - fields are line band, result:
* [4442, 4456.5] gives -0.3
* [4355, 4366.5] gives -2.8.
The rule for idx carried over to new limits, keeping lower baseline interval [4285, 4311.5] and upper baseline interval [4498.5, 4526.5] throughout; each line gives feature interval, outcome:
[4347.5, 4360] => -2.4 Ang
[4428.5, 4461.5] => -0.9 Ang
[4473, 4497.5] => -0.6 Ang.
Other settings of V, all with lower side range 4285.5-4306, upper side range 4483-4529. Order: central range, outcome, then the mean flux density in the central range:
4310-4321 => -1.4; 20.8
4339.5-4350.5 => -1.8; 22.9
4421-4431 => 0.0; 23.3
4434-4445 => -0.4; 24.9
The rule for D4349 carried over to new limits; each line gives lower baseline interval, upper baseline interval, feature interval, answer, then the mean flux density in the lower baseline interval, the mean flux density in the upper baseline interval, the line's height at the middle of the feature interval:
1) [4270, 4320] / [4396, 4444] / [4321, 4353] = -0.12 mag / 18.1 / 24.2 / 20.1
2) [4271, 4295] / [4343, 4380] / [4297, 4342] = 0.08 mag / 19.2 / 23.3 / 21.1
